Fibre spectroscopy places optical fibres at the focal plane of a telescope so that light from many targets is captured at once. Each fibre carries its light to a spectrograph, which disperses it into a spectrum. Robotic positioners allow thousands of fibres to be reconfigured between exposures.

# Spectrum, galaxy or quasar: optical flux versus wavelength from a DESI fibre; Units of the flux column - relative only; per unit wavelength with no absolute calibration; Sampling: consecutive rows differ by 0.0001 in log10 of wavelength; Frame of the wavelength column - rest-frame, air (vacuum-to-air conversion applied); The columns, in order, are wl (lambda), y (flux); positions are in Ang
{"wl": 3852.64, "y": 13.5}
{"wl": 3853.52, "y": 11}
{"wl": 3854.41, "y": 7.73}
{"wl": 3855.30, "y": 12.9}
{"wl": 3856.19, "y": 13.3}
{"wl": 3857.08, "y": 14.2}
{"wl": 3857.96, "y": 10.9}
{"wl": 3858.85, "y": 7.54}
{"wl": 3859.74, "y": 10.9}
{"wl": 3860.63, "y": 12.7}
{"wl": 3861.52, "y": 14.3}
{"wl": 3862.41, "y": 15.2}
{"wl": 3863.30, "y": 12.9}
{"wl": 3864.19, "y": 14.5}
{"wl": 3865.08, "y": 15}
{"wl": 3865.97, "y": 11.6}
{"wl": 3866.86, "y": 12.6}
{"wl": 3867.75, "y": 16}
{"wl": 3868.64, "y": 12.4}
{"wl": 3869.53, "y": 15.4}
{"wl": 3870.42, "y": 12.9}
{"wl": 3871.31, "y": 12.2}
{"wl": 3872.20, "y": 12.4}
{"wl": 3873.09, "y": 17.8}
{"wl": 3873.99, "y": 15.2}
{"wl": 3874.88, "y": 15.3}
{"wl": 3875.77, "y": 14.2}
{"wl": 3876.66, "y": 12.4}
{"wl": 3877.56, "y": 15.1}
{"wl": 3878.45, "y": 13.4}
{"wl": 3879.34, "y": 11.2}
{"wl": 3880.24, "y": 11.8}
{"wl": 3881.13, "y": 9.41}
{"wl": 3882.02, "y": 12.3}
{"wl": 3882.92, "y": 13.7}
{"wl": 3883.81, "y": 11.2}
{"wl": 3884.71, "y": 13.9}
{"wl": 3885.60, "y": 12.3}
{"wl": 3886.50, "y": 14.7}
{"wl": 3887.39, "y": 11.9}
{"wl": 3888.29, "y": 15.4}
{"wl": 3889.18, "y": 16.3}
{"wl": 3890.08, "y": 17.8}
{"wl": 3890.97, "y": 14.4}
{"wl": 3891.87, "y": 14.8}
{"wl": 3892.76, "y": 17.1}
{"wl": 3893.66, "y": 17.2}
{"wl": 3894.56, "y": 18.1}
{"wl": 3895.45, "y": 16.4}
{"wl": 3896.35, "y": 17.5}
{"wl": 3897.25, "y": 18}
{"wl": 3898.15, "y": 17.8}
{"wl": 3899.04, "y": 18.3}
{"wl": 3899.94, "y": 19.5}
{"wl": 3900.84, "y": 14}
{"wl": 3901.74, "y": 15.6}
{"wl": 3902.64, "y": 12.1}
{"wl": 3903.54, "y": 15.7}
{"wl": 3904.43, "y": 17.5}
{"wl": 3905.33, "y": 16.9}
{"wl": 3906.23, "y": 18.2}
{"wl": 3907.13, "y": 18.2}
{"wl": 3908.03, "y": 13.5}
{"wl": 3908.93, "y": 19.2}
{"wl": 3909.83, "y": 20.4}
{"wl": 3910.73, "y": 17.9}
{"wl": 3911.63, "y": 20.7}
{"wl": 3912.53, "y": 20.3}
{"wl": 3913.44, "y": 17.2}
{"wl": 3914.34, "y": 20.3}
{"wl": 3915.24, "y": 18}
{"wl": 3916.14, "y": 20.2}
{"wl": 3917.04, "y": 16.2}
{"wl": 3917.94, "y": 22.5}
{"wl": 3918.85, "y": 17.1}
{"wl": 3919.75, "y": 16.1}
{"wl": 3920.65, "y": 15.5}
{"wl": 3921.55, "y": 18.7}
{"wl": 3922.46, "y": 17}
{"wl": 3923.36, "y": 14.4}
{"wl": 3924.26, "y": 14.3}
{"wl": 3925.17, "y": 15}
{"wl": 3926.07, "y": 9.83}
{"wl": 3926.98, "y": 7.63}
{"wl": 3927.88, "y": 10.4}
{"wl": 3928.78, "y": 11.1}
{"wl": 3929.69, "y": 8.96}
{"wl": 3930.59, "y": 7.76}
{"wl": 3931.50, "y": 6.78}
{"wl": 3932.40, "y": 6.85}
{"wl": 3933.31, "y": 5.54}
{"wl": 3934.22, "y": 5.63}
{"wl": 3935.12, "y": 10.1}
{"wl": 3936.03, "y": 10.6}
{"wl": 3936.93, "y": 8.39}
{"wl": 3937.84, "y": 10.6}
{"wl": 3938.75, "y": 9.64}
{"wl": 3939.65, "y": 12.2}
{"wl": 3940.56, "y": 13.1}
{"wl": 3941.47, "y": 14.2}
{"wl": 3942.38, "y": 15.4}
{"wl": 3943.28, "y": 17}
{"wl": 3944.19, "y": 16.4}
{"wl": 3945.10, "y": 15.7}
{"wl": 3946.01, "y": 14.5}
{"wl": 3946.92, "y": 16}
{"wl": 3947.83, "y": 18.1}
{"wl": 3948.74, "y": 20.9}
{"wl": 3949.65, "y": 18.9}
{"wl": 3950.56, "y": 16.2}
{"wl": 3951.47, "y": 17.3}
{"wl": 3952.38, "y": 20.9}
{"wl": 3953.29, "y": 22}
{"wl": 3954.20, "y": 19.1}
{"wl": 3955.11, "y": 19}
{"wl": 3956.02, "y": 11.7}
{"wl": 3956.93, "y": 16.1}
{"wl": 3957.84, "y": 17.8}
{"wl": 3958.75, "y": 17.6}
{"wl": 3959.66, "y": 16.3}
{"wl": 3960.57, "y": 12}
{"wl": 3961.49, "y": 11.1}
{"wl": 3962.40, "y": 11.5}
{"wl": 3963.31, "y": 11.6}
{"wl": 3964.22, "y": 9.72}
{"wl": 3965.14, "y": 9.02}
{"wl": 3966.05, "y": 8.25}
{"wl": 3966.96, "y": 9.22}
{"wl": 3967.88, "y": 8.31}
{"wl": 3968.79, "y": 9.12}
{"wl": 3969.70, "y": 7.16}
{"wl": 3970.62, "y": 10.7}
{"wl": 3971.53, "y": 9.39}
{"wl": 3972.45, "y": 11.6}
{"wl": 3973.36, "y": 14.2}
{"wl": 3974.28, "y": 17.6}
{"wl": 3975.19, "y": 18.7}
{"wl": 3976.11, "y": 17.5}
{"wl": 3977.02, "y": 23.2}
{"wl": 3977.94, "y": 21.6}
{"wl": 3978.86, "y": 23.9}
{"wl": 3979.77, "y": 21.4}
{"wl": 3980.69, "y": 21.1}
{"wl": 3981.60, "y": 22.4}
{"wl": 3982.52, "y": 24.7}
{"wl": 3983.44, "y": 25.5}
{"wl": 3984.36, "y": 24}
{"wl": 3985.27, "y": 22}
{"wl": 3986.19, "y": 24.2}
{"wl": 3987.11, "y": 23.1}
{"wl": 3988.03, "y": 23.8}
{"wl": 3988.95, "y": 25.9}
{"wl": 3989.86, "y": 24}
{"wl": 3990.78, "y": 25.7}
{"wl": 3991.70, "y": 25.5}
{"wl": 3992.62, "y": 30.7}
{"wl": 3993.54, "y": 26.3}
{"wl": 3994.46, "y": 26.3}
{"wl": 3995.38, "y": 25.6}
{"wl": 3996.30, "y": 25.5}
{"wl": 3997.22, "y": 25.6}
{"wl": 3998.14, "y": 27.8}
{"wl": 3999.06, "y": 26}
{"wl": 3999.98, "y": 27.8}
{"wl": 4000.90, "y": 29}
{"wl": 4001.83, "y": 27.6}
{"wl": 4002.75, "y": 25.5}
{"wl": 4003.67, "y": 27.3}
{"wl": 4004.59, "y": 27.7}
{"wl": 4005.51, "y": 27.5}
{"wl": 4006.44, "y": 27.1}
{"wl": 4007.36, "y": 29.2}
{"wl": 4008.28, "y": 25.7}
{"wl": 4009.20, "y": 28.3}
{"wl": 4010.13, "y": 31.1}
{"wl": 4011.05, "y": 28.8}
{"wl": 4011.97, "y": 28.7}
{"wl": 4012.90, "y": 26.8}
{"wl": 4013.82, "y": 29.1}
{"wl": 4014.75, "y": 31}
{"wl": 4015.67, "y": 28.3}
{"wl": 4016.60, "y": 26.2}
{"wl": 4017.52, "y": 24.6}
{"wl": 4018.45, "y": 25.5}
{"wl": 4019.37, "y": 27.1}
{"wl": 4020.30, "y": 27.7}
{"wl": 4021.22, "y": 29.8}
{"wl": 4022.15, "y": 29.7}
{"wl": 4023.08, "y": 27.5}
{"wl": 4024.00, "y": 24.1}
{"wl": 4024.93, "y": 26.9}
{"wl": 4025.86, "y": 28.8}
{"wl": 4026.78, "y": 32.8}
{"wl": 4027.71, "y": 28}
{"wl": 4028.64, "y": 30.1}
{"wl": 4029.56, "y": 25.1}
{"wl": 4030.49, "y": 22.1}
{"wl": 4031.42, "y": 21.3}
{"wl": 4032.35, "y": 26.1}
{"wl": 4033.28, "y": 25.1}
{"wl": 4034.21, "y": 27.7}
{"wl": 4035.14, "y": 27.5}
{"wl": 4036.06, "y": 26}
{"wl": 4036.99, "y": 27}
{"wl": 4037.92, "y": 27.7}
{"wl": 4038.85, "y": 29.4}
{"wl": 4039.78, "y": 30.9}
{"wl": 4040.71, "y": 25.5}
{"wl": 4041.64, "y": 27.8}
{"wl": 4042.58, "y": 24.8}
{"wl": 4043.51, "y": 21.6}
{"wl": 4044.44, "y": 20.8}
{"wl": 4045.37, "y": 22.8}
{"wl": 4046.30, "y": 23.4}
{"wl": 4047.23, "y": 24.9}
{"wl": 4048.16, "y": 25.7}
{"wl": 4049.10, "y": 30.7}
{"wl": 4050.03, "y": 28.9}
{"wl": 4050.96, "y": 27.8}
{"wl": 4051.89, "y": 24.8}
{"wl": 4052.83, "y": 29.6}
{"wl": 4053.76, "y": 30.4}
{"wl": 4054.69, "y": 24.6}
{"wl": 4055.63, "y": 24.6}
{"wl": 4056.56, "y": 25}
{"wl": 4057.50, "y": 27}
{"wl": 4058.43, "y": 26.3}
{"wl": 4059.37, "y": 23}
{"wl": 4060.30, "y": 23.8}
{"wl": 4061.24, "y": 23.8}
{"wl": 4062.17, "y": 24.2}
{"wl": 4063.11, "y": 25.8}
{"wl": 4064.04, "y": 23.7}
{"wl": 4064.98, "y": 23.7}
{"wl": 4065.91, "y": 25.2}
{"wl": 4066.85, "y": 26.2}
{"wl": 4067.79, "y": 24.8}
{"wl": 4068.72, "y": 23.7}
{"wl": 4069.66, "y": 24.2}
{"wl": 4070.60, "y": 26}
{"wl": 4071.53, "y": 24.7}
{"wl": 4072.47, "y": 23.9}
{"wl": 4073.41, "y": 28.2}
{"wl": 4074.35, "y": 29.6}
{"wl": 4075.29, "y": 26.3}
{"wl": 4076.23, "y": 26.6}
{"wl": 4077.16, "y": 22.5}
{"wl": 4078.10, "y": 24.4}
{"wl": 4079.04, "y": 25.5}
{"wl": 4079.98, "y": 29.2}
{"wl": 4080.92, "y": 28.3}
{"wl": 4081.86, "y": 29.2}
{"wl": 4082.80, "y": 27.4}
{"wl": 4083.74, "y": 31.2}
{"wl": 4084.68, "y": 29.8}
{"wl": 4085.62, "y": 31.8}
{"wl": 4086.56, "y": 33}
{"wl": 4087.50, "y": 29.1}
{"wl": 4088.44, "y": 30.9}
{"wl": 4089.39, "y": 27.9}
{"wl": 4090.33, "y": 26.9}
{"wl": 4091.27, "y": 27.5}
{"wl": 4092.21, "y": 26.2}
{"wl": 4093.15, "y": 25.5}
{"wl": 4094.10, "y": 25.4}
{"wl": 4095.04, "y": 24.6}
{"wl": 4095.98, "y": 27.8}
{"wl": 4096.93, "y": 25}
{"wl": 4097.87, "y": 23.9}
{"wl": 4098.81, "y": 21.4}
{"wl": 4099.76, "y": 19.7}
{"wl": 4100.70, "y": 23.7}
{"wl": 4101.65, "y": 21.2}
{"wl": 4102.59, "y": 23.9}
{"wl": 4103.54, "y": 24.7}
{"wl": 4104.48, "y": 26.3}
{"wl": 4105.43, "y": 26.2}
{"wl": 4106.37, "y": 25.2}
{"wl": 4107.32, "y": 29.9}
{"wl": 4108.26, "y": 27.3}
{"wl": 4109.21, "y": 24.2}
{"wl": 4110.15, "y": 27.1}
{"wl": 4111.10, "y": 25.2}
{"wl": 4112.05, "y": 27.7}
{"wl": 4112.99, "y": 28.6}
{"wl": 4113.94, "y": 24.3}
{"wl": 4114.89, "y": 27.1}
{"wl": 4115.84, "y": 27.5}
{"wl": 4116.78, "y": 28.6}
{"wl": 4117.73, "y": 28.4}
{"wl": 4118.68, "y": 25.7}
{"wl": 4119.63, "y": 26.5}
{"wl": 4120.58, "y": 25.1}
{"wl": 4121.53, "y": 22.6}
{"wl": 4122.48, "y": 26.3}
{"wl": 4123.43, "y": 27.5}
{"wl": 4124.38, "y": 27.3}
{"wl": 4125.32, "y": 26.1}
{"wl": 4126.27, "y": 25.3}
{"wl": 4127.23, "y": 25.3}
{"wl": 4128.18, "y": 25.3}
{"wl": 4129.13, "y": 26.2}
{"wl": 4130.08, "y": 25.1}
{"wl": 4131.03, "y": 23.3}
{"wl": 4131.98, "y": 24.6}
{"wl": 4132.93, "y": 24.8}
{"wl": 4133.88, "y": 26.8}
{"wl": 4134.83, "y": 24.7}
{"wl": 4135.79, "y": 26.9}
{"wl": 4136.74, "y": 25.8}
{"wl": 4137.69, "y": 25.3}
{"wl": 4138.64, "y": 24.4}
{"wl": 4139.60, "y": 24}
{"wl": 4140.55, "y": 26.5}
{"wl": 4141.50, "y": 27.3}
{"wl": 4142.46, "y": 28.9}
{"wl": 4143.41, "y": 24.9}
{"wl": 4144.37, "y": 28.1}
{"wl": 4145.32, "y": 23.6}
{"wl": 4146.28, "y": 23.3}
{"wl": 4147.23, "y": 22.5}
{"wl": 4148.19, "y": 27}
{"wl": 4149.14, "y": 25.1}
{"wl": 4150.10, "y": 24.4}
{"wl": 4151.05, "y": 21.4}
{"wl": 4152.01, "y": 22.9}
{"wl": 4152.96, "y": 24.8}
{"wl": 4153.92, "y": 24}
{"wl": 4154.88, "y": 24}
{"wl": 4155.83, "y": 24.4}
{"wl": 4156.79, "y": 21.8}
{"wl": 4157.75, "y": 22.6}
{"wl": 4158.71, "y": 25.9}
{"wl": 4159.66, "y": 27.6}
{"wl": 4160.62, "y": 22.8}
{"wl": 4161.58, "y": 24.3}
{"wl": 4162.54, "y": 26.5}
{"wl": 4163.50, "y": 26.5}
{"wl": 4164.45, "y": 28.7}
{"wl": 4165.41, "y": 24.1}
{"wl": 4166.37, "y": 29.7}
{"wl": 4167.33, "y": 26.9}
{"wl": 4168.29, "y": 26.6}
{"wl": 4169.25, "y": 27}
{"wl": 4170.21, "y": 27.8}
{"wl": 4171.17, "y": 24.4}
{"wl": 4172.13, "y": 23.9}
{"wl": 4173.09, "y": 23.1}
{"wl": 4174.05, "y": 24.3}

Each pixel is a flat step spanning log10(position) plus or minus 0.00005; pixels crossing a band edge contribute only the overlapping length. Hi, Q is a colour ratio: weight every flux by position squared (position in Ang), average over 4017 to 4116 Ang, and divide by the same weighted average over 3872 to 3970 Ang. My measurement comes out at 1.95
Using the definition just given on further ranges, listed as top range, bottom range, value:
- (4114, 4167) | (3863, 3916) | 1.87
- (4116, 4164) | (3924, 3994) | 1.75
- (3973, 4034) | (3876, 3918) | 1.70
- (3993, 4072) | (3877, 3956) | 1.87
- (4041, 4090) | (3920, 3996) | 1.73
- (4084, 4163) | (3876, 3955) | 1.90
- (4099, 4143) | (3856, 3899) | 2.06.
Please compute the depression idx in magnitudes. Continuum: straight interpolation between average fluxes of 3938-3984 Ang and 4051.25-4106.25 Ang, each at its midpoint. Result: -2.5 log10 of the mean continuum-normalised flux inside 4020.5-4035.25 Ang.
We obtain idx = -0.25 mag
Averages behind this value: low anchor 15.7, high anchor 26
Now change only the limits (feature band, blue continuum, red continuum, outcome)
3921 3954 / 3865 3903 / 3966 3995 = 0.30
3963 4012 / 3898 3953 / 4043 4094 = -0.09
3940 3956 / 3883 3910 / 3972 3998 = 0.17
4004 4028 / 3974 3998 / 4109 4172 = -0.16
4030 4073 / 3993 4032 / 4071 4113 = 0.06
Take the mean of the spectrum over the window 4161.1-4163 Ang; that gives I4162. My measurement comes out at 25.4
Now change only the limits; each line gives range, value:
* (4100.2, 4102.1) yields 22.4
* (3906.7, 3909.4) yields 17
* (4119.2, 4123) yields 25.1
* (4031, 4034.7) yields 25.1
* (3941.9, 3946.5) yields 15.8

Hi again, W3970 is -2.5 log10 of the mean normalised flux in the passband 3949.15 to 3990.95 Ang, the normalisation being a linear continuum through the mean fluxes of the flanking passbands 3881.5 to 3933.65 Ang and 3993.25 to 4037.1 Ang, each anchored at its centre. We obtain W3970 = 0.28 mag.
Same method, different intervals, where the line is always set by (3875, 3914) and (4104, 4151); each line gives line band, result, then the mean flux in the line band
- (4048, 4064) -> -0.153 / 26.2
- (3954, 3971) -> 0.450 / 12.3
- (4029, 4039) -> -0.186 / 25.9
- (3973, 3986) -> -0.105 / 21.4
